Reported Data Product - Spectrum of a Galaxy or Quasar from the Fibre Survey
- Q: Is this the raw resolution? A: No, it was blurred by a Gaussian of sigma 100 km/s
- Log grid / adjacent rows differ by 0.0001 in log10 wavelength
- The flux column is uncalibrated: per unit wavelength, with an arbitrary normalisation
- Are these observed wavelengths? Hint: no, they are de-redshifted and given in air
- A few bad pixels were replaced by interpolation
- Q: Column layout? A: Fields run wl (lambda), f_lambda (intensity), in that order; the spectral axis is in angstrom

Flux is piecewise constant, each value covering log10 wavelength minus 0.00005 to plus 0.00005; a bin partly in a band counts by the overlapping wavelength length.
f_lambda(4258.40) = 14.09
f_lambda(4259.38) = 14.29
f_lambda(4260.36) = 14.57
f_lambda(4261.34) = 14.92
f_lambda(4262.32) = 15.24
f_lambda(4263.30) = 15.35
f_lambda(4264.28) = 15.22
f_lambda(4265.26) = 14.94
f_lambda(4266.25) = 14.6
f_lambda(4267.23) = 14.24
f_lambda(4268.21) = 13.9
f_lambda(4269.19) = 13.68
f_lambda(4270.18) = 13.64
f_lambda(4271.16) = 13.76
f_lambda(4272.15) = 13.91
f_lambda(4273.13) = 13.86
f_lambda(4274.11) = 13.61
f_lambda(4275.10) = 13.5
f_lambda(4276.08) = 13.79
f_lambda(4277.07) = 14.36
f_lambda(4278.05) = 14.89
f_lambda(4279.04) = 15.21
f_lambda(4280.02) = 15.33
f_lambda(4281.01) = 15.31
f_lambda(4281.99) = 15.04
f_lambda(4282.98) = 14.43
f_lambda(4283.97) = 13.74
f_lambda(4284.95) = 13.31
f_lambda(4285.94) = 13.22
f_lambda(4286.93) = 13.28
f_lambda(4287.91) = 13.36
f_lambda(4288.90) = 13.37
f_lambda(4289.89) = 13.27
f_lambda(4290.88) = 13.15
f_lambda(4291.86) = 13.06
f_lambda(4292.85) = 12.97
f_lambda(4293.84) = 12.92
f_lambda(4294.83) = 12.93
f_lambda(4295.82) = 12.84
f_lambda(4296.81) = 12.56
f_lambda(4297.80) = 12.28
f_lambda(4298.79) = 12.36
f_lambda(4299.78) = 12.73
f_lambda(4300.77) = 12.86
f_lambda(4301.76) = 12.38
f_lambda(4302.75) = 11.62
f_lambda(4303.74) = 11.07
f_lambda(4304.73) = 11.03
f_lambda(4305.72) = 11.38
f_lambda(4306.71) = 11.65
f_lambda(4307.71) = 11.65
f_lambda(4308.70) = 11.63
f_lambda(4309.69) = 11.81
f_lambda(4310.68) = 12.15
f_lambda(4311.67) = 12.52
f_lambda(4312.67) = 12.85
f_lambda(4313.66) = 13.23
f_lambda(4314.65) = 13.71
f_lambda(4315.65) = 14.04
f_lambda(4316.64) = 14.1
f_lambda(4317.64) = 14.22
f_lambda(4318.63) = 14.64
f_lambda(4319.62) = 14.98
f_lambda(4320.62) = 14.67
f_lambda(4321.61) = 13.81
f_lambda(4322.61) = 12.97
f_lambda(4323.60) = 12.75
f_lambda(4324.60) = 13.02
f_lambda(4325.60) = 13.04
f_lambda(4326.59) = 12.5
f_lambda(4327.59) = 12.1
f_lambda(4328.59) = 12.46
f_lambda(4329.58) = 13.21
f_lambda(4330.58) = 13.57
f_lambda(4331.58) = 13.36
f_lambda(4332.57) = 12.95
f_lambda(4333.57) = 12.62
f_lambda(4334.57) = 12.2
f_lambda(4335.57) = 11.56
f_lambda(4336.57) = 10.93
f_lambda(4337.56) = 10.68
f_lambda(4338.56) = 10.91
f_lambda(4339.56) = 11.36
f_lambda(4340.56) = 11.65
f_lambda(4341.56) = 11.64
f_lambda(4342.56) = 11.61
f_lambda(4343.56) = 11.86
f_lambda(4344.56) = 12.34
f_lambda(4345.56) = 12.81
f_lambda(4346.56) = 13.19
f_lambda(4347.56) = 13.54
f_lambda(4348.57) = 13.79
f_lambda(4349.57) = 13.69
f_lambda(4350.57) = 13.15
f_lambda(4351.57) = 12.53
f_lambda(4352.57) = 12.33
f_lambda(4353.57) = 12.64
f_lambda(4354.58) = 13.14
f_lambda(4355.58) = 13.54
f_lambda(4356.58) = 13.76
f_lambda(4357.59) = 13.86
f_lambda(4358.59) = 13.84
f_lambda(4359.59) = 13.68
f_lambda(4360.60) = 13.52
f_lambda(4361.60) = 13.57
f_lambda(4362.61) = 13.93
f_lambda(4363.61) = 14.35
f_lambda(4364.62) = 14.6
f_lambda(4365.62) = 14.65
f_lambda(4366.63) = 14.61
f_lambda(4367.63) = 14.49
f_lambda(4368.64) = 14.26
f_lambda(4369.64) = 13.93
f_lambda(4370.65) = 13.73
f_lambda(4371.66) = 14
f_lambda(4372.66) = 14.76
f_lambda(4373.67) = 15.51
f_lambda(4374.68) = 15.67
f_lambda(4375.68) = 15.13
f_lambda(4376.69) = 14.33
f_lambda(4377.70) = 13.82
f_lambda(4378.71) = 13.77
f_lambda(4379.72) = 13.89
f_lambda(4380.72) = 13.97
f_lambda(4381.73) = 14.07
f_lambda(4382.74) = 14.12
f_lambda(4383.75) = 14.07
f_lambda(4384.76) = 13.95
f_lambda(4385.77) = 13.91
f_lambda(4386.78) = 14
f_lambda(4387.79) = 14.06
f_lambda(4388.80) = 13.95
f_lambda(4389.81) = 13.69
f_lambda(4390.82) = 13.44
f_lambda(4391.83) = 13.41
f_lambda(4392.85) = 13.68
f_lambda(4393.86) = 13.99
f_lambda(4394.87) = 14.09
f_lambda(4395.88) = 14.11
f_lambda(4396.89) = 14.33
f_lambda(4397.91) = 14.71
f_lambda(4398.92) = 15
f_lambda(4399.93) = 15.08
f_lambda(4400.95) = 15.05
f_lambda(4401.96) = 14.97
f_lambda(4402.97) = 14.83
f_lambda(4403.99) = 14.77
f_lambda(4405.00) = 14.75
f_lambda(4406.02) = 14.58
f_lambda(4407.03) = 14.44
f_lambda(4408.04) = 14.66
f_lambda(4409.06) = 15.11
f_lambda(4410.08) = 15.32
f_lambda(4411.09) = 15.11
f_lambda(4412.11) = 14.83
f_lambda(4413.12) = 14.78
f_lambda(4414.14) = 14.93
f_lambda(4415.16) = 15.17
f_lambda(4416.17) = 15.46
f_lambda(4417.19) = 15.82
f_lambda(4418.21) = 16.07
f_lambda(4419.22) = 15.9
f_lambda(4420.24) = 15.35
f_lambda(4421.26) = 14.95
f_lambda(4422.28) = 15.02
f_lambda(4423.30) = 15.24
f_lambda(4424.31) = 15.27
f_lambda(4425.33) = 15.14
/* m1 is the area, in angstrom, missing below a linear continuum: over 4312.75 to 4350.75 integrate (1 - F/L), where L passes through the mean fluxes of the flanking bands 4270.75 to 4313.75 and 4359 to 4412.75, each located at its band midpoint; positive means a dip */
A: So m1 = 2.10 angstrom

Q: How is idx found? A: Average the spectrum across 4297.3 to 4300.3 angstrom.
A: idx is 12.5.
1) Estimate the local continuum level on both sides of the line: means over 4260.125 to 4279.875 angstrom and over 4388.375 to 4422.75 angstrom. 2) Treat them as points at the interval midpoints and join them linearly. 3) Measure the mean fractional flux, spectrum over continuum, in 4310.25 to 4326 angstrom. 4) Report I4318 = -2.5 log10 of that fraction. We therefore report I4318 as 0.07 mag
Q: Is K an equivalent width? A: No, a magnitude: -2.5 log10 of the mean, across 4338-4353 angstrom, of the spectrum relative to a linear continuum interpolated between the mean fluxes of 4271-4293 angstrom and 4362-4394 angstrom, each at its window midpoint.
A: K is 0.14 mag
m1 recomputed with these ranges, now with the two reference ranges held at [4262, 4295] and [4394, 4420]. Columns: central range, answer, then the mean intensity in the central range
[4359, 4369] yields 0.3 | 14.2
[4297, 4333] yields 3.7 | 12.8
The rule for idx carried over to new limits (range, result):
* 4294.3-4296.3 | 12.9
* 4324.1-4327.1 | 12.8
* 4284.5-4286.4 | 13.2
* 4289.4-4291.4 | 13.2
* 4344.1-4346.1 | 12.6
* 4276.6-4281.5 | 15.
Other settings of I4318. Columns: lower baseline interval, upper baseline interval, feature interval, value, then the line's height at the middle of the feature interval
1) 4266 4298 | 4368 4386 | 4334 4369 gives 0.09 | 14.1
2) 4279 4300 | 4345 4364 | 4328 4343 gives 0.12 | 13.4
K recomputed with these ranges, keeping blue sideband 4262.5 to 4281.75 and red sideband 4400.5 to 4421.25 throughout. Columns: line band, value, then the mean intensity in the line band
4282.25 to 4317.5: 0.14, 12.8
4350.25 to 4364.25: 0.11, 13.4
